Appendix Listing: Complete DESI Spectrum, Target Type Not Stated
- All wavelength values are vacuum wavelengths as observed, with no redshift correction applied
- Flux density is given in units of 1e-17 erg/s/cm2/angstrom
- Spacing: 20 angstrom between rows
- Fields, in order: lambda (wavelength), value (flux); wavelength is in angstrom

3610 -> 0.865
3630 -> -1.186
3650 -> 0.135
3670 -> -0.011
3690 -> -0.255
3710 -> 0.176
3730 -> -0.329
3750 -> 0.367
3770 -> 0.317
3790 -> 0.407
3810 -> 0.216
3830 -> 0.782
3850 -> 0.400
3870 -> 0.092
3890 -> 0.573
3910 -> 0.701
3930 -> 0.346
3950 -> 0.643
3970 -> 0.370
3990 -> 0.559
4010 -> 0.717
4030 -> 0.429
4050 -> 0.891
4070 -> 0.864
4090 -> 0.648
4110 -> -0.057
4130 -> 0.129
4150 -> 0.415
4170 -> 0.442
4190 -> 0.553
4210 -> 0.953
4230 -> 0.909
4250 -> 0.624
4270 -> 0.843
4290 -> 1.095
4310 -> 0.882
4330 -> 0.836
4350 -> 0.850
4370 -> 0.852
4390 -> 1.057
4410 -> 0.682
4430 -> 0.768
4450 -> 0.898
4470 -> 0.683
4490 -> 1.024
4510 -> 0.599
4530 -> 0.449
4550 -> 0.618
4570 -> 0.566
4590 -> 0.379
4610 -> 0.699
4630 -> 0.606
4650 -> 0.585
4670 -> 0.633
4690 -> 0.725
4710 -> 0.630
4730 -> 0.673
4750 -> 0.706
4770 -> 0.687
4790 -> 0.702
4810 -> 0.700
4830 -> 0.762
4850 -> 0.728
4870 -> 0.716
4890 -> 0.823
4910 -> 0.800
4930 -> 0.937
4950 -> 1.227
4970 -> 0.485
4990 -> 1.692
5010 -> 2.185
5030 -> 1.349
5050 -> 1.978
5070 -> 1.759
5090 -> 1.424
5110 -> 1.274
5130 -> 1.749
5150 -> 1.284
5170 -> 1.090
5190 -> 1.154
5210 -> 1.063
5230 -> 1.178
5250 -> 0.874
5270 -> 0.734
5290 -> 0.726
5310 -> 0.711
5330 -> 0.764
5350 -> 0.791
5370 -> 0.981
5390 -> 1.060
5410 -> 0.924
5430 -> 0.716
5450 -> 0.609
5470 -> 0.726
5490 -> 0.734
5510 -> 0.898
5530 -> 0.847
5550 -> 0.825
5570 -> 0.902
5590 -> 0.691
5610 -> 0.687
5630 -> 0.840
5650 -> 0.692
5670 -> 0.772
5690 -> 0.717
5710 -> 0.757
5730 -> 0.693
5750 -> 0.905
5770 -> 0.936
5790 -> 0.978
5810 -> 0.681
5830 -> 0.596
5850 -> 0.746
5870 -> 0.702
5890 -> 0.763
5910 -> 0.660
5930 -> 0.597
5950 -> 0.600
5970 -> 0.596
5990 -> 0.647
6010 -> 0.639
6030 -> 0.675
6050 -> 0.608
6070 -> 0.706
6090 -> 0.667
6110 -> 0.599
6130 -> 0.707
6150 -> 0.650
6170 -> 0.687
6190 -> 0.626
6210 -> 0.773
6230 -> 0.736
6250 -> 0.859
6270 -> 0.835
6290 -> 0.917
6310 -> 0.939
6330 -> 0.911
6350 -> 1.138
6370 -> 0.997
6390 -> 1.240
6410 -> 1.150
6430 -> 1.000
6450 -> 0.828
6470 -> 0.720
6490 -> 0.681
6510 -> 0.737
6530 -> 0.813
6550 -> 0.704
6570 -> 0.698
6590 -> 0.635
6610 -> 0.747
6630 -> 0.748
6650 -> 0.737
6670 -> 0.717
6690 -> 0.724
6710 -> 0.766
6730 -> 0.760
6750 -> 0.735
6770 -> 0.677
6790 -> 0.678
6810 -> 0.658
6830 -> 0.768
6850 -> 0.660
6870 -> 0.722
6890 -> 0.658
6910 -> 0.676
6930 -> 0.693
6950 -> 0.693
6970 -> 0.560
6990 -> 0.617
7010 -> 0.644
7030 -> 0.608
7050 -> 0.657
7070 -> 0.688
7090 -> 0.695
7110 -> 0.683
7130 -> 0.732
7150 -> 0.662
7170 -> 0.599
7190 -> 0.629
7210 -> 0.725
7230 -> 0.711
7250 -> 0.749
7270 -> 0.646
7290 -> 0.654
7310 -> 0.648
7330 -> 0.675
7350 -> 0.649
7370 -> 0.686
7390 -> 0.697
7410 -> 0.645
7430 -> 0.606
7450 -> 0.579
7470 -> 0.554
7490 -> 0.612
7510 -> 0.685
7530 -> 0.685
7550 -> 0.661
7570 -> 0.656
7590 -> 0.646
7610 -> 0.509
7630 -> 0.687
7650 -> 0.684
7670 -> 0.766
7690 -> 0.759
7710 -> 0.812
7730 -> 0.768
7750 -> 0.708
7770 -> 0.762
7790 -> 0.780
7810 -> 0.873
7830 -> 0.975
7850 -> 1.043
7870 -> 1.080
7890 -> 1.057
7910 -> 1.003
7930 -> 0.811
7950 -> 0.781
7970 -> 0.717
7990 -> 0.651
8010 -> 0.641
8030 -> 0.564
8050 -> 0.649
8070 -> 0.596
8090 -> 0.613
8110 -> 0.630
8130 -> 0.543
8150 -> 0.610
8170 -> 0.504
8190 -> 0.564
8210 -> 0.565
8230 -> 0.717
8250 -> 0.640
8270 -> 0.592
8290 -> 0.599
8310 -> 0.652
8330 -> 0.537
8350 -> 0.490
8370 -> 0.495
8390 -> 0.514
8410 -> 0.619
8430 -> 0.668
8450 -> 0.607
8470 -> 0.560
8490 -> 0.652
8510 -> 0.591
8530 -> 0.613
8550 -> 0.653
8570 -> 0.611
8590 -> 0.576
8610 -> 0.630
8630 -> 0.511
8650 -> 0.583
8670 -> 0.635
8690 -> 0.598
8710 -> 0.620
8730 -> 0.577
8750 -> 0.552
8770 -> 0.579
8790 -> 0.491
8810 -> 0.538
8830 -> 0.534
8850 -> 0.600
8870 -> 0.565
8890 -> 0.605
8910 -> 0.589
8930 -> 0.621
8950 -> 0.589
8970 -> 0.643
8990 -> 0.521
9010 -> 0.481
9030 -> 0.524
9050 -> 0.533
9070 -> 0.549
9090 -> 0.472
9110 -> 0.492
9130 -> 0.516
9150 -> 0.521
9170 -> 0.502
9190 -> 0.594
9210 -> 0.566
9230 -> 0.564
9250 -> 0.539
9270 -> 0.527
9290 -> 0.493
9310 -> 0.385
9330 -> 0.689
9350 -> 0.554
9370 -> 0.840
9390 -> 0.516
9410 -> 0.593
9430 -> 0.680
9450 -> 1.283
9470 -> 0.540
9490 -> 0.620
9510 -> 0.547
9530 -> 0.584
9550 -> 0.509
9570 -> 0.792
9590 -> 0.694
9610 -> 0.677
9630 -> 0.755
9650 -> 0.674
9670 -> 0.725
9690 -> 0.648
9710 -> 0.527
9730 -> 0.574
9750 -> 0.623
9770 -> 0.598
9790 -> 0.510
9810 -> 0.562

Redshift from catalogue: 3.099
